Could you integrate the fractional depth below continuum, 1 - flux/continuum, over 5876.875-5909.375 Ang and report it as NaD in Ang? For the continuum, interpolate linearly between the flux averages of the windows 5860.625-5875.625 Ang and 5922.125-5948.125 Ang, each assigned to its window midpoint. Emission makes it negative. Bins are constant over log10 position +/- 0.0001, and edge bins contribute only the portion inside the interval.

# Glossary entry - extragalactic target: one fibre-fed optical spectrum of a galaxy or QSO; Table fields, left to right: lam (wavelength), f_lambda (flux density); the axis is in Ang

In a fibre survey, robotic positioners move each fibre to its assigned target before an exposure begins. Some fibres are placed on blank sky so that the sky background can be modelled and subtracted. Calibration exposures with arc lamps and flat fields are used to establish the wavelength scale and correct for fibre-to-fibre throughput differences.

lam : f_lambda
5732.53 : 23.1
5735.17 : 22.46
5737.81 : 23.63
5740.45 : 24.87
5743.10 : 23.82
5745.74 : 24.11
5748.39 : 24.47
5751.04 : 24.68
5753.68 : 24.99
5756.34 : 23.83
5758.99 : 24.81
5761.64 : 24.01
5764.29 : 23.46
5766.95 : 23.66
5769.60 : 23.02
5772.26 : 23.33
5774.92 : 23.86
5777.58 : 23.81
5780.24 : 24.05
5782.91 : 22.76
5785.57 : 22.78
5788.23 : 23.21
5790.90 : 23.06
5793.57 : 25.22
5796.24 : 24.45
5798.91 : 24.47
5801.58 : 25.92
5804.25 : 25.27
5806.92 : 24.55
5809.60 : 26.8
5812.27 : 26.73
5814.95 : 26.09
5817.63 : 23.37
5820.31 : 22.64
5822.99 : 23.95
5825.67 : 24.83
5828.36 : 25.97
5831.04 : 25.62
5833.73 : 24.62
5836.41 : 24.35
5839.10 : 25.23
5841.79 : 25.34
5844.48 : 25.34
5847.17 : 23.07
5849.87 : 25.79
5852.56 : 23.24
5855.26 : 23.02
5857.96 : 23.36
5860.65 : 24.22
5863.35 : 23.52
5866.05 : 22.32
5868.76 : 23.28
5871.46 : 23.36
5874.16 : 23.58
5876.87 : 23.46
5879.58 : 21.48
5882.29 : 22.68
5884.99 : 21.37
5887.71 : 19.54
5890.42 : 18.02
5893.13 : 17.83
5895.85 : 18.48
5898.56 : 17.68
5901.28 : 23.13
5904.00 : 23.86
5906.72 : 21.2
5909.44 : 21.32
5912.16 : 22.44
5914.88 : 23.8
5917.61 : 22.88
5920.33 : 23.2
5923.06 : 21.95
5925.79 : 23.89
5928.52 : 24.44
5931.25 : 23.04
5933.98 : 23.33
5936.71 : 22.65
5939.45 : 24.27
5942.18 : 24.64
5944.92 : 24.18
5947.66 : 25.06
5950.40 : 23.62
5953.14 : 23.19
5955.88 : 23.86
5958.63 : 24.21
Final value 3.9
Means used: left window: 23.3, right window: 23.7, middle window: 20.6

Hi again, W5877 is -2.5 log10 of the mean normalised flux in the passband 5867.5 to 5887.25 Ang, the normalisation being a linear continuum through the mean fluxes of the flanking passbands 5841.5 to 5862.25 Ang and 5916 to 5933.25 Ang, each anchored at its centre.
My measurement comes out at 0.06 mag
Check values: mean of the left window 24.1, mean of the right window 23.2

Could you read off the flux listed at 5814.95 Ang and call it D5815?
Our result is 26.09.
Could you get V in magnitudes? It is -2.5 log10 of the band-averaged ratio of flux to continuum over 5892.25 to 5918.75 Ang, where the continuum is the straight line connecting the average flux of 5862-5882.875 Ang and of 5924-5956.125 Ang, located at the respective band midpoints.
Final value 0.10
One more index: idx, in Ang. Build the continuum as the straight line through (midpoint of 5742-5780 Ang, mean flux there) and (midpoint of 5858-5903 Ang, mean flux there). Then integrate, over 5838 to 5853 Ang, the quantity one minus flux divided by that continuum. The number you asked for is -1.7 Ang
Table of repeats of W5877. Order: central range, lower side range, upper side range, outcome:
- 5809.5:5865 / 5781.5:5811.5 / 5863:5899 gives -0.08 mag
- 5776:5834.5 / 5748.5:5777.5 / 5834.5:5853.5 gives -0.01 mag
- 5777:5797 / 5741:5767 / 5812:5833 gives 0.04 mag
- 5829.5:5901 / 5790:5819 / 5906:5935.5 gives 0.06 mag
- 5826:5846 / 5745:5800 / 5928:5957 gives -0.06 mag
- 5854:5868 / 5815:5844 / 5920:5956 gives 0.05 mag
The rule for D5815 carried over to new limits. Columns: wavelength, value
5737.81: 23.63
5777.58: 23.81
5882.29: 22.68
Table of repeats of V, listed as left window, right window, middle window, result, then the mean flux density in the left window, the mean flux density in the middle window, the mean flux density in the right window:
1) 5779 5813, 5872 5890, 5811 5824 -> -0.031 mag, 24.5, 24.6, 21.9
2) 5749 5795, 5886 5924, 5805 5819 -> -0.112 mag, 23.8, 25.5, 21.1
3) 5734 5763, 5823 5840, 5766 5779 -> 0.039 mag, 24.2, 23.5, 25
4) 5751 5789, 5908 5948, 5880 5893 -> 0.160 mag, 23.7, 20.2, 23.4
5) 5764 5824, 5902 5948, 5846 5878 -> 0.009 mag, 24.2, 23.5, 23.3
